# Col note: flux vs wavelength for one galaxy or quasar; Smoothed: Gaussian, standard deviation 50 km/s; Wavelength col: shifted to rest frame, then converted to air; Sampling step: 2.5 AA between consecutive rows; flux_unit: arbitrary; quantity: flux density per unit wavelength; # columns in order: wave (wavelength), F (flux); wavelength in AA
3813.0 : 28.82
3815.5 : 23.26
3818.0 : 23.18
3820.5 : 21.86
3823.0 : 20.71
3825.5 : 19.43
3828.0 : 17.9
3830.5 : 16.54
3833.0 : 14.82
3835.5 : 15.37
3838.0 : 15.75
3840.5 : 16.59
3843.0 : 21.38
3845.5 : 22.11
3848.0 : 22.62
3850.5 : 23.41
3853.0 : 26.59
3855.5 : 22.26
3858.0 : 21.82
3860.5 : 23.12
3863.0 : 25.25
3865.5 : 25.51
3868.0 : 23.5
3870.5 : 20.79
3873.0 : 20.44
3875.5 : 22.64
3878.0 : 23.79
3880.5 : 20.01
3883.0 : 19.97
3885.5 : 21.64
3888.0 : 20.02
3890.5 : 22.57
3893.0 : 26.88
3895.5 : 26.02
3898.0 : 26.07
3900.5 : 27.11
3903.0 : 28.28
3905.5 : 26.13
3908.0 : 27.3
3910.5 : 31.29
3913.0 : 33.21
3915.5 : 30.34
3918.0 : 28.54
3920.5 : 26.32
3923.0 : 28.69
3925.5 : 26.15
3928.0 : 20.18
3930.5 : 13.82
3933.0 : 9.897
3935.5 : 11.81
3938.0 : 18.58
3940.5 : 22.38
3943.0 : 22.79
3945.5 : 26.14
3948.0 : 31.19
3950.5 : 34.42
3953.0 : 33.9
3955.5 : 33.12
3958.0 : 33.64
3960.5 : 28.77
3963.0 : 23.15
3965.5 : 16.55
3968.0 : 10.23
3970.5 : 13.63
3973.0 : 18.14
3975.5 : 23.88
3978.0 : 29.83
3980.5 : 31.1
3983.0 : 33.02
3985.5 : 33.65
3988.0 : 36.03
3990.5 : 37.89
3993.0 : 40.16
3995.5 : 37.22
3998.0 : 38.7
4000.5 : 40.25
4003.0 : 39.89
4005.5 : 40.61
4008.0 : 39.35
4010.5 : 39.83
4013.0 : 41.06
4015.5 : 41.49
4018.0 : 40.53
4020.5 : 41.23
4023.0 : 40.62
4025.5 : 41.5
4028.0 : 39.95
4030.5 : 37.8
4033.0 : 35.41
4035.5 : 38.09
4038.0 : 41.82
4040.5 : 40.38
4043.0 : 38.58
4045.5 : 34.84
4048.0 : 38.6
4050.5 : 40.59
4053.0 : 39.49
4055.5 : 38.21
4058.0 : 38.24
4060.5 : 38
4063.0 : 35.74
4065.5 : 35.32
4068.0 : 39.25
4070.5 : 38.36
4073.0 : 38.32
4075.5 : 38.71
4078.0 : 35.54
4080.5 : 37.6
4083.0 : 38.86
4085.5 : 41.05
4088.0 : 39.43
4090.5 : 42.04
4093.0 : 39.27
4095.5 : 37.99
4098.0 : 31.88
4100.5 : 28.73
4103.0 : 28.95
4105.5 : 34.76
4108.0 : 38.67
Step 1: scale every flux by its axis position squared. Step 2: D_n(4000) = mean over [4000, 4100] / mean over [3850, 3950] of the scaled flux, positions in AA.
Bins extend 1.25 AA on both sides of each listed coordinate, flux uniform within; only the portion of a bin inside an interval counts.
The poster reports 1.75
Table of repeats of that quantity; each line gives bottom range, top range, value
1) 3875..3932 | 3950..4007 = 1.28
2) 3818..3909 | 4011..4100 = 1.92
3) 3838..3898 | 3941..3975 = 1.16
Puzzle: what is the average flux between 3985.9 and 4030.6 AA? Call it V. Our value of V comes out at 39.6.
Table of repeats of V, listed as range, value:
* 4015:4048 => 39.3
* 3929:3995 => 25.8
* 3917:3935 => 21.4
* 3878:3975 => 24.2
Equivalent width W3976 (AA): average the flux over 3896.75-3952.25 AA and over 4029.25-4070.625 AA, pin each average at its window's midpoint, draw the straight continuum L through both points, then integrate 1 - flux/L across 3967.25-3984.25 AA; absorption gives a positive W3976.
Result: 4.11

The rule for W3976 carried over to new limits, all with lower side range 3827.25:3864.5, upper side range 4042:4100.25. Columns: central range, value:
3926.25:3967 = 6.7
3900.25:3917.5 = -2.6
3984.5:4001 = -3.0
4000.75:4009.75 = -2.0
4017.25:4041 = -3.5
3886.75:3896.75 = 0.1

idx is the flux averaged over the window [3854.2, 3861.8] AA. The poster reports 22.4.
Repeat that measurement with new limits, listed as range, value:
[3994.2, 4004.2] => 39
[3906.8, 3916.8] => 30.5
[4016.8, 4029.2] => 40.8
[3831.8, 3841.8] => 15.7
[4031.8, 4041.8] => 38.9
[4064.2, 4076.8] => 38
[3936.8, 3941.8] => 20.5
